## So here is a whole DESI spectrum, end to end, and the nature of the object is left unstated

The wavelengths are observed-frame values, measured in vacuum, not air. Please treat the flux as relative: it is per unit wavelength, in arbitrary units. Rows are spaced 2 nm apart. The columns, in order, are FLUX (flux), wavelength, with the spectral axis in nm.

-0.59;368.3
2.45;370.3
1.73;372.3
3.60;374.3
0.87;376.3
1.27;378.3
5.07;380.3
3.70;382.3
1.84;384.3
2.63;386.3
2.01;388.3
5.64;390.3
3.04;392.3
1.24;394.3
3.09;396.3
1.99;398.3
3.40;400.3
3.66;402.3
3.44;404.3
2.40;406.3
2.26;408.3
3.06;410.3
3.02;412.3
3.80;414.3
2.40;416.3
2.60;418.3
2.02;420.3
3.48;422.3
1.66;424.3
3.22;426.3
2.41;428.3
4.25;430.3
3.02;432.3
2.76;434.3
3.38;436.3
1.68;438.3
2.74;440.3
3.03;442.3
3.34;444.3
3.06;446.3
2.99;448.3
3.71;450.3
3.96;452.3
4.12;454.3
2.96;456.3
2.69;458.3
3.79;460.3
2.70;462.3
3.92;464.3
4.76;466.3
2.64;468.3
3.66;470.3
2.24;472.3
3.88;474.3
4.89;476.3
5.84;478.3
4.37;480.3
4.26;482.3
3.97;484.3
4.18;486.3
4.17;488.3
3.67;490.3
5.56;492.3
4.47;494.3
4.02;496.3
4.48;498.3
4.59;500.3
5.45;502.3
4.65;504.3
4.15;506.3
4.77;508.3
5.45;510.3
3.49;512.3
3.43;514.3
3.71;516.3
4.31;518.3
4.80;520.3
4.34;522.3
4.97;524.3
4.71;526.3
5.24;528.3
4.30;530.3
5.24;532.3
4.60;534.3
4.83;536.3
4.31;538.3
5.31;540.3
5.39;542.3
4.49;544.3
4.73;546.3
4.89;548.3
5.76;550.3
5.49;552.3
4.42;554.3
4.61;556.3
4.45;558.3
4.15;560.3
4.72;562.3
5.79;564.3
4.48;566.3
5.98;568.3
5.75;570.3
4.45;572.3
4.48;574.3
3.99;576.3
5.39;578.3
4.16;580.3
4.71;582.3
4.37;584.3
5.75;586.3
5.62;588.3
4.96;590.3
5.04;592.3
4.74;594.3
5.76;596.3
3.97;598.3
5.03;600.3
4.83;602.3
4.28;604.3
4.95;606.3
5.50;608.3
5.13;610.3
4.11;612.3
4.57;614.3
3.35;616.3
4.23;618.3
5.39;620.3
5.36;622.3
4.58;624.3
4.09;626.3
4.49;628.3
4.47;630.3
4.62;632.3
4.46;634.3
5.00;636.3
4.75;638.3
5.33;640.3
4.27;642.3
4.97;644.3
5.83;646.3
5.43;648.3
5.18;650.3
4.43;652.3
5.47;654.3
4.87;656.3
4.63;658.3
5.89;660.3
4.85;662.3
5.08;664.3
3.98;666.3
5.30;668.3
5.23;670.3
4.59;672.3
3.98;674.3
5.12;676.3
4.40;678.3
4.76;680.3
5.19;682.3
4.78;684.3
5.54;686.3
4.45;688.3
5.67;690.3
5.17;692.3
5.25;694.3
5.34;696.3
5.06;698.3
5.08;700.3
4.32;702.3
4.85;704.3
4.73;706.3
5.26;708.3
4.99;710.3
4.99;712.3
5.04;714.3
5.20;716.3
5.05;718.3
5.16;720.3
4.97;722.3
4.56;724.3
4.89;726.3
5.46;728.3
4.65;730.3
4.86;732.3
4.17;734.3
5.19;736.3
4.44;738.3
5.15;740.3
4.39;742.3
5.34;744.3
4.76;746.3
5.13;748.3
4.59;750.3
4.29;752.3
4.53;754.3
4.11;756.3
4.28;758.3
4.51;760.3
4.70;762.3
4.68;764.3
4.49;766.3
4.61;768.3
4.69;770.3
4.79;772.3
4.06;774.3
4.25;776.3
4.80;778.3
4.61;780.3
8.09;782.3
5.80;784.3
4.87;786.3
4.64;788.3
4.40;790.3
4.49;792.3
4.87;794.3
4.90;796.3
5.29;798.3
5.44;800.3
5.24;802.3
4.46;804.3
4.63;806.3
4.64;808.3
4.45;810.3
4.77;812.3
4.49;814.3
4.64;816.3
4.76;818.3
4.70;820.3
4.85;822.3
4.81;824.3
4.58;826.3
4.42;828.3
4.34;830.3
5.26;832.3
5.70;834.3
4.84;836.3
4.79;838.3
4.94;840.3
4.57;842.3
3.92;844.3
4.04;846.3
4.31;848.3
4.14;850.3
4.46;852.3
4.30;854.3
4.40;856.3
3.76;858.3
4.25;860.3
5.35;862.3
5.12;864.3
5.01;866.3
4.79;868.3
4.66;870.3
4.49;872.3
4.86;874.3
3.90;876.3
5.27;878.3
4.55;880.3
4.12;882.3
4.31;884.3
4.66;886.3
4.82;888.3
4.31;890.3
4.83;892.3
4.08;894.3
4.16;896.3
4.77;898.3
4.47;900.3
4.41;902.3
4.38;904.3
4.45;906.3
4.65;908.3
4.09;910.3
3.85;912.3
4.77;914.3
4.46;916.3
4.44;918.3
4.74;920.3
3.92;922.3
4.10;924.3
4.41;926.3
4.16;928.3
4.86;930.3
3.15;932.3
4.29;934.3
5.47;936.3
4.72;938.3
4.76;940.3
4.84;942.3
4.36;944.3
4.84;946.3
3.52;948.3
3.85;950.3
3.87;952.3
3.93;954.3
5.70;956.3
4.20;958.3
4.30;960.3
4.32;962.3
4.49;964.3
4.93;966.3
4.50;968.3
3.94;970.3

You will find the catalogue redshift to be 0.19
